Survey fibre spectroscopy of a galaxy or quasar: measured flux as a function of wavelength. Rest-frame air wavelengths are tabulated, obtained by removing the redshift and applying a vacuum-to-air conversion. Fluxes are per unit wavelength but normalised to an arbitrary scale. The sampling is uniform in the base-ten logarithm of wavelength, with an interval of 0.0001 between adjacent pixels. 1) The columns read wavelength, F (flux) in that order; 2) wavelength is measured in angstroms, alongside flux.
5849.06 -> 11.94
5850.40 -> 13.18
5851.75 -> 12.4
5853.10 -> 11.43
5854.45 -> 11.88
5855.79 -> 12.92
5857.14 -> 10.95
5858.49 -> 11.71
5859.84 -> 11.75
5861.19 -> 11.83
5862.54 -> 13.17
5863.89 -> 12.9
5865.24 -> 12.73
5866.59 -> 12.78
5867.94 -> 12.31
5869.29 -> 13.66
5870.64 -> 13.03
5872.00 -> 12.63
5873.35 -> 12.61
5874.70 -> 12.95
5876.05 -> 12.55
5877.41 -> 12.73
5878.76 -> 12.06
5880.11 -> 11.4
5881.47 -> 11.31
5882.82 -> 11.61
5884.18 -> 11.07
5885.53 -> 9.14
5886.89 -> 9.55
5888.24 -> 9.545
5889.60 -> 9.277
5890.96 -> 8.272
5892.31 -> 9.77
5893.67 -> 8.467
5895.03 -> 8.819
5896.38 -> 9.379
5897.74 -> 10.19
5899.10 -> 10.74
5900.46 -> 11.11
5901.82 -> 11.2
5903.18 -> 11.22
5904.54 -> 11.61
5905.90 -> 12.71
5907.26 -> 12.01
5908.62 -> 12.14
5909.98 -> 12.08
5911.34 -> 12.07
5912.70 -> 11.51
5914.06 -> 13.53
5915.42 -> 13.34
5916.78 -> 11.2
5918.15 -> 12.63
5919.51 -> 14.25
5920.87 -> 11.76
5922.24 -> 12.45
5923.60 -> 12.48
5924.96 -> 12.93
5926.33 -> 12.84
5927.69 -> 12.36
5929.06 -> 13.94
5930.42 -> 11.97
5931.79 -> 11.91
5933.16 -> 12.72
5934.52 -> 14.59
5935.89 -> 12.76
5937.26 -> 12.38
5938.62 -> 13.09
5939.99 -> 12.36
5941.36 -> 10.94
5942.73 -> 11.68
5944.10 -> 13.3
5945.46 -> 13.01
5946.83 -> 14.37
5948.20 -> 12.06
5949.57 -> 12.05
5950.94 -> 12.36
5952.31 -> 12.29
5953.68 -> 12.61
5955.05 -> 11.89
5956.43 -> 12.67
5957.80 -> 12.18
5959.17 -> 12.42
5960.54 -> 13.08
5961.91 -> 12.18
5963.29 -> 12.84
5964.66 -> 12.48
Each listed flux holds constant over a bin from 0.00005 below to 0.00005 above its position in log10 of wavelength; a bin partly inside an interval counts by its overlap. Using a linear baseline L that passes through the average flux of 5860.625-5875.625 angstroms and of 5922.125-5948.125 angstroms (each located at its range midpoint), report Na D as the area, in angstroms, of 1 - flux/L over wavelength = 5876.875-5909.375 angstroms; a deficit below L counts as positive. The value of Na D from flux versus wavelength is 5.43 angstroms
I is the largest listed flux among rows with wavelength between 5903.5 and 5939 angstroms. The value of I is 14.59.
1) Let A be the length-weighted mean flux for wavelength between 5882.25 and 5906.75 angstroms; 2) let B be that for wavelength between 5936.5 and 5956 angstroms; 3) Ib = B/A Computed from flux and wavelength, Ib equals 1.22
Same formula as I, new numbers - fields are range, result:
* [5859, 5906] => 13.66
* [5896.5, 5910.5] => 12.71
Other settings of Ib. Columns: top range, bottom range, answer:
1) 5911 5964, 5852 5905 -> 1.11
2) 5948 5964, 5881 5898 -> 1.28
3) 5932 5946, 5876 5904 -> 1.22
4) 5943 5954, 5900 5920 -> 1.05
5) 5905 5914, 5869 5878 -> 0.95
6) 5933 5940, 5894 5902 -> 1.29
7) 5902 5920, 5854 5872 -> 0.99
